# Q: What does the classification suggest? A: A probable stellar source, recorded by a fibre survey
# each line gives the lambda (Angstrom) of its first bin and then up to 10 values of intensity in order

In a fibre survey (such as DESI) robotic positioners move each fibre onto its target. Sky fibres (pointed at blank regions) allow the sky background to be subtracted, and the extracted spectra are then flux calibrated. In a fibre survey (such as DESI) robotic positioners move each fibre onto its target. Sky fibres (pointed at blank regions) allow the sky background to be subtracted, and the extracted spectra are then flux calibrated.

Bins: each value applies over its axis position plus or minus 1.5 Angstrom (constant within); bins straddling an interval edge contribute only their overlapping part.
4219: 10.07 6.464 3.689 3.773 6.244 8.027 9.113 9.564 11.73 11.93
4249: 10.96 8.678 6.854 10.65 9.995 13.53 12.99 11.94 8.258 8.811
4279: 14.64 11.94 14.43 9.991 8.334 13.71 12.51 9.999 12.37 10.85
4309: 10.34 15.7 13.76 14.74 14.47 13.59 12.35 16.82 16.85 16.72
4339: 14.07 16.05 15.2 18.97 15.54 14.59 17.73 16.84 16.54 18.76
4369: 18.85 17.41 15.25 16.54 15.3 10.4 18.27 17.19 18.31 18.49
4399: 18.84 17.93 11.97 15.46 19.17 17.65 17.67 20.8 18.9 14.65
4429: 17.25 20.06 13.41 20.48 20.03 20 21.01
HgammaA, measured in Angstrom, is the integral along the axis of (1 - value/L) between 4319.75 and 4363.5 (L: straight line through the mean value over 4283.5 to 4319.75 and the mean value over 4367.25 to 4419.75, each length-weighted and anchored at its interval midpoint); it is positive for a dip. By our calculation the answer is -4.6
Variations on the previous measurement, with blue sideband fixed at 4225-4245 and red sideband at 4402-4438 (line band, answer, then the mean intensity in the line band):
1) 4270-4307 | -2.89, 11.4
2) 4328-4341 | -3.14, 16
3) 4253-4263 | -0.37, 9.36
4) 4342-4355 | -2.46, 16.1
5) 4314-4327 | -1.92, 13.9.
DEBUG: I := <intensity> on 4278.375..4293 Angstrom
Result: 11.8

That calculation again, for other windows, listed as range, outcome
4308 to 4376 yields 15.7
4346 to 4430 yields 17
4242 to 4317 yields 11.4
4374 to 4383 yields 15.4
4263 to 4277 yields 11.1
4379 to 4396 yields 16.1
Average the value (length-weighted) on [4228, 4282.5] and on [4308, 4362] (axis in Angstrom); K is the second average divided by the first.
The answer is 1.51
